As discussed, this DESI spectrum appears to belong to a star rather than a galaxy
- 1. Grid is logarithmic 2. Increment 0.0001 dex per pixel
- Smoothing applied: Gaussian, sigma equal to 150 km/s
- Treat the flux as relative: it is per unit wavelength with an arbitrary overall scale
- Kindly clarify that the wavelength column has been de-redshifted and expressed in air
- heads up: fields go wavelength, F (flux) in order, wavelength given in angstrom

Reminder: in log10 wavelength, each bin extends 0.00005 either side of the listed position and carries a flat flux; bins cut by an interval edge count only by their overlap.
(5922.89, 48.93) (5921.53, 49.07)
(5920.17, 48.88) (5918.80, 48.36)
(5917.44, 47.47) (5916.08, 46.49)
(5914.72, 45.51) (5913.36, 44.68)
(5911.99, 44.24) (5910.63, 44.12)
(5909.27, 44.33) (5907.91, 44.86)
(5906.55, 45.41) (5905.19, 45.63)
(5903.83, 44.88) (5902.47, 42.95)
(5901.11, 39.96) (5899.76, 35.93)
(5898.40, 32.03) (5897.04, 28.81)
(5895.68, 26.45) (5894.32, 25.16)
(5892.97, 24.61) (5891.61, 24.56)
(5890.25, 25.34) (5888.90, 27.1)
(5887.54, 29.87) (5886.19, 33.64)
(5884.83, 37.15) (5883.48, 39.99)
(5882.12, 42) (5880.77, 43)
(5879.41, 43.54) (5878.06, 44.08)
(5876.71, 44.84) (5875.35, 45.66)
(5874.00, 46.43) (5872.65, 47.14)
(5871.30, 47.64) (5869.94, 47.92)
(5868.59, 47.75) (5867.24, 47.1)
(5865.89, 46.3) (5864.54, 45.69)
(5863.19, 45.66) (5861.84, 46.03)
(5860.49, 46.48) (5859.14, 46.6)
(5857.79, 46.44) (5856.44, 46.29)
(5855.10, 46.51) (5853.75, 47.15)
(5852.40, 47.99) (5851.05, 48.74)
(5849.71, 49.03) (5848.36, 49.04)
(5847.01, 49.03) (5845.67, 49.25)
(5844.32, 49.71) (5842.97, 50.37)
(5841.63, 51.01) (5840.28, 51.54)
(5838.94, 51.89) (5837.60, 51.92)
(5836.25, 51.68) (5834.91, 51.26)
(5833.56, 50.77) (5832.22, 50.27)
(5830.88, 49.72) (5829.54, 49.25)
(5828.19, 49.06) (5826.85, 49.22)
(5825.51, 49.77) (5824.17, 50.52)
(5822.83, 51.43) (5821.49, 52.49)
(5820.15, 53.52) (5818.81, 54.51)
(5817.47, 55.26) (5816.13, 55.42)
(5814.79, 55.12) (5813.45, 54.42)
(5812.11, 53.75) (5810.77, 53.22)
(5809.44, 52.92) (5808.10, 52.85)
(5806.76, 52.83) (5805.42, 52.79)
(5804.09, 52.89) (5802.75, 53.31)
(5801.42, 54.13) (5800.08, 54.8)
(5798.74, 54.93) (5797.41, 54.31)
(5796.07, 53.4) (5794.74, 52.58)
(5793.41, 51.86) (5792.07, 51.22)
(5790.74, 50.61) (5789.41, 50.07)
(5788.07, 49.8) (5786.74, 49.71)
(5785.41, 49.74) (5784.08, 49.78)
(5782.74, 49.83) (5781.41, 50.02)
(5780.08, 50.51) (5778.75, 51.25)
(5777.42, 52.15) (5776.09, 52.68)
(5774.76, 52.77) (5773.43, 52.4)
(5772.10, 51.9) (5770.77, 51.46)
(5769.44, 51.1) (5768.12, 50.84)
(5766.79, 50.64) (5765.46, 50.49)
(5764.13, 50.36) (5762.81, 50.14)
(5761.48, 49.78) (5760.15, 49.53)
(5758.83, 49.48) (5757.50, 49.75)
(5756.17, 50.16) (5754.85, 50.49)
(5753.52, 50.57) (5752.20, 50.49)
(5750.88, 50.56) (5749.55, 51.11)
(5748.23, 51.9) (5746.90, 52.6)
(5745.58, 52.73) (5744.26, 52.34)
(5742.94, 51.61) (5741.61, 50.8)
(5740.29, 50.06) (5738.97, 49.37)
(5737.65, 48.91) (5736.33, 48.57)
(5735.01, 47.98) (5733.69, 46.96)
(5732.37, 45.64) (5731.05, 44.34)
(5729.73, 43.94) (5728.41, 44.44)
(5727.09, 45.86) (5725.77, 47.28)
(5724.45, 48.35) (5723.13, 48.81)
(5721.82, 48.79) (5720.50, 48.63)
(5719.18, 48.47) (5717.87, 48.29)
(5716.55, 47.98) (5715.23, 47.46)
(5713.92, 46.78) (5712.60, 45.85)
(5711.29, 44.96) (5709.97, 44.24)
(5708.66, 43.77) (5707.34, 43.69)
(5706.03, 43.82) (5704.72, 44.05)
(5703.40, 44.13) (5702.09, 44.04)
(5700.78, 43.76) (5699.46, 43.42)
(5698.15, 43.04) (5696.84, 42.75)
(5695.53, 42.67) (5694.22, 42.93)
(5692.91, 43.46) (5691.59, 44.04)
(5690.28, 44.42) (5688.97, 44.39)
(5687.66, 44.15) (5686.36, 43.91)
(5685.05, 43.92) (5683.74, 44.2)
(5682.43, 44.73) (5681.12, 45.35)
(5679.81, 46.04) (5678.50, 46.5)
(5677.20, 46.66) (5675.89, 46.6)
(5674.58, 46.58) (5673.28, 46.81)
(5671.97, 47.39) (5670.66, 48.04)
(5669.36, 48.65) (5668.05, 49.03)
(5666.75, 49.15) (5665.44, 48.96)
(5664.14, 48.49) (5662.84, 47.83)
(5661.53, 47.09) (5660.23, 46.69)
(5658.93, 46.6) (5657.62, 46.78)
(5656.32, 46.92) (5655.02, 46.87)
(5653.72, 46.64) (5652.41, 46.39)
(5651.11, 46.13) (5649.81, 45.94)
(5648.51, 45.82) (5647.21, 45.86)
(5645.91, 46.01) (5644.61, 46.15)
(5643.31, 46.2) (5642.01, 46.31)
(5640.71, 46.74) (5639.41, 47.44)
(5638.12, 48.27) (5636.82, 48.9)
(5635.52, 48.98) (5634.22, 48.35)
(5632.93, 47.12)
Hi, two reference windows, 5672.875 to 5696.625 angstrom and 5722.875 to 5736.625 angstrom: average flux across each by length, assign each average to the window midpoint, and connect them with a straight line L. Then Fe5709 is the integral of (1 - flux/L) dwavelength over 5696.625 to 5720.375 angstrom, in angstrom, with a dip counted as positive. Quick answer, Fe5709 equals 0.3 angstrom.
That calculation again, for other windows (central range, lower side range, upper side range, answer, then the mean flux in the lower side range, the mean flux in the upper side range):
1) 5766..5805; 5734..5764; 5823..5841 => -1.00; 50.4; 50.6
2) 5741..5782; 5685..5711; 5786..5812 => -1.49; 43.7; 52.6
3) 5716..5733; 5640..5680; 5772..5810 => 0.85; 47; 52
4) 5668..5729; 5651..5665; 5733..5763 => 3.65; 47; 50.3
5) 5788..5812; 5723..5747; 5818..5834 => -1.24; 48.3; 50.9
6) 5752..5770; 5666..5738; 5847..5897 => -2.42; 45.8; 41.6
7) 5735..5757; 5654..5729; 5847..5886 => -2.31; 45.9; 45.7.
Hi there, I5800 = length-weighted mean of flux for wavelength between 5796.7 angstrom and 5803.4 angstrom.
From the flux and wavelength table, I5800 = 54.3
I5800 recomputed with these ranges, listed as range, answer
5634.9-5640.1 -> 48.4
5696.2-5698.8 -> 42.9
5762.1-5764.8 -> 50.3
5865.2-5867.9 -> 46.7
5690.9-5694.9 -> 43.4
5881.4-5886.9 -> 38.2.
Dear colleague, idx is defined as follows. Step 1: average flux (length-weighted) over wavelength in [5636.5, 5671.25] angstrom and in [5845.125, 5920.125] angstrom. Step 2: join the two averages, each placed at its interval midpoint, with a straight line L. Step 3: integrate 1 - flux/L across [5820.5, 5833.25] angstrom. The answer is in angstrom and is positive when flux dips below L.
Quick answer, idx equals -2.00 angstrom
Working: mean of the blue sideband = 47.2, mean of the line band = 50.3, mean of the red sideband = 42.3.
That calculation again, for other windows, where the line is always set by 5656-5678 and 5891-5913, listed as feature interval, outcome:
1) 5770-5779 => -1.9 angstrom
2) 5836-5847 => -3.0 angstrom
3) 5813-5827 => -4.2 angstrom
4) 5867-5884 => -3.0 angstrom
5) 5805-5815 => -2.9 angstrom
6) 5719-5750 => -2.9 angstrom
